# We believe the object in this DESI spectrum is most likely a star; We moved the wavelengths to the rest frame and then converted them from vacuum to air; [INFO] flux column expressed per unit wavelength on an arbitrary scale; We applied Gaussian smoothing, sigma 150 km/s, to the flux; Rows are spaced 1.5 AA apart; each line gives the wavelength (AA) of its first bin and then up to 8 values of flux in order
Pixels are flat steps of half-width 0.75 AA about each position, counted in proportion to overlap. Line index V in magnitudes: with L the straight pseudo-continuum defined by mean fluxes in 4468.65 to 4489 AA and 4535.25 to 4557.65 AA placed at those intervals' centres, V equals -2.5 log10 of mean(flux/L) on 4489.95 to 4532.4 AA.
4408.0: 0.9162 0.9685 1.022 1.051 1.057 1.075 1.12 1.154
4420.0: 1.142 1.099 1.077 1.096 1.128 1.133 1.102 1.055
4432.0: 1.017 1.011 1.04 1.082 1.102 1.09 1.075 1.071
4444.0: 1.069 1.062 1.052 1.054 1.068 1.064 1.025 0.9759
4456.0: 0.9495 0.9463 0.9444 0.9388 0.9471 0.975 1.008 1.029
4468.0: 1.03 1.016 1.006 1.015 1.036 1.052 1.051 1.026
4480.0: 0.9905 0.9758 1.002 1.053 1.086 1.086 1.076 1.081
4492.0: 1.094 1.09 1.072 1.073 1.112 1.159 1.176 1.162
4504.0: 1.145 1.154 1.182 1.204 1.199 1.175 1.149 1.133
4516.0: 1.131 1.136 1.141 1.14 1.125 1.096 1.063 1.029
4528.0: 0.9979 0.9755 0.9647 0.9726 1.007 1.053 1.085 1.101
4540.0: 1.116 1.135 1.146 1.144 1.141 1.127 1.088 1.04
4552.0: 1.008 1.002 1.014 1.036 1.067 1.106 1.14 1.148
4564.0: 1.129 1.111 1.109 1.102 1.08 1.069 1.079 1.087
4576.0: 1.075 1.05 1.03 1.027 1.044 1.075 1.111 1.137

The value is -0.05 mag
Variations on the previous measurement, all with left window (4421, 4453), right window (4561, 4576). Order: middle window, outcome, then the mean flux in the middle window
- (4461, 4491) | 0.057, 1.03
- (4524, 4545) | 0.039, 1.06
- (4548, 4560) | 0.054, 1.05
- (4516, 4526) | -0.024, 1.12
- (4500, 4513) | -0.081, 1.17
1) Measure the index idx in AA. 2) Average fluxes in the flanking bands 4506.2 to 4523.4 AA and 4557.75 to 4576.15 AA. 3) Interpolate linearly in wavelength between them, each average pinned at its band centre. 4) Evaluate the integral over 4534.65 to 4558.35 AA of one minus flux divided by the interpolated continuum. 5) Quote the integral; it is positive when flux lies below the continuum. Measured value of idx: 0.9 AA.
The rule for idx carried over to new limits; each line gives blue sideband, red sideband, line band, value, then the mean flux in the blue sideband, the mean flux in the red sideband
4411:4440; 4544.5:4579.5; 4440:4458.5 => 0.9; 1.08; 1.08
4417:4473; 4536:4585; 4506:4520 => -1.2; 1.05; 1.08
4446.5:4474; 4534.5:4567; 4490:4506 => -1.2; 1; 1.09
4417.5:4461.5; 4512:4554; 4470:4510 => -0.6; 1.06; 1.08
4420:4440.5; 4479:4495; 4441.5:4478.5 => 1.7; 1.08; 1.05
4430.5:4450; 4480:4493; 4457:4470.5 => 0.9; 1.06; 1.05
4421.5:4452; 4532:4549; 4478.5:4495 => 0.5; 1.07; 1.09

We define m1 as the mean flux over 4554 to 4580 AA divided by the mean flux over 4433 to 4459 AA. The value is 1.04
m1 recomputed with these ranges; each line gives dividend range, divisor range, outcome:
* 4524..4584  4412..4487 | 1.02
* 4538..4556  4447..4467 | 1.09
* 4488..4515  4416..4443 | 1.04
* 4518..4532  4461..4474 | 1.05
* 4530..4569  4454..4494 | 1.06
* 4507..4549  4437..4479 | 1.07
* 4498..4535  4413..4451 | 1.03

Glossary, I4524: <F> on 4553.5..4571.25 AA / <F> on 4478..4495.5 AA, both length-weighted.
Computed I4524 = 1.04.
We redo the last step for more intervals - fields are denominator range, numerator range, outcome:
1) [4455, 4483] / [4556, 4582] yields 1.09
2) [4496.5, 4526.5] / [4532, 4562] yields 0.94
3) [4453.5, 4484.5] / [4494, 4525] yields 1.14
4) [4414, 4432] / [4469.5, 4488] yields 0.94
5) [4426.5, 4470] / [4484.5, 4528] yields 1.08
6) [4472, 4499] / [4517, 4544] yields 1.02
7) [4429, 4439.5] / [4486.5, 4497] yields 1.02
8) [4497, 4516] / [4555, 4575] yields 0.94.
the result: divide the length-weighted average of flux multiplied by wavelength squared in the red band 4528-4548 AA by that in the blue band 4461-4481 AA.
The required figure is 1.1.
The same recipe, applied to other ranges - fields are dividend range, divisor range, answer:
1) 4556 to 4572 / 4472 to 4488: 1.11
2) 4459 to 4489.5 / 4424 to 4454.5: 0.97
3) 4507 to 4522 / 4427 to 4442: 1.12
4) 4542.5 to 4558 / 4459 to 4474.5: 1.12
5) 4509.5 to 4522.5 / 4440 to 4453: 1.11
